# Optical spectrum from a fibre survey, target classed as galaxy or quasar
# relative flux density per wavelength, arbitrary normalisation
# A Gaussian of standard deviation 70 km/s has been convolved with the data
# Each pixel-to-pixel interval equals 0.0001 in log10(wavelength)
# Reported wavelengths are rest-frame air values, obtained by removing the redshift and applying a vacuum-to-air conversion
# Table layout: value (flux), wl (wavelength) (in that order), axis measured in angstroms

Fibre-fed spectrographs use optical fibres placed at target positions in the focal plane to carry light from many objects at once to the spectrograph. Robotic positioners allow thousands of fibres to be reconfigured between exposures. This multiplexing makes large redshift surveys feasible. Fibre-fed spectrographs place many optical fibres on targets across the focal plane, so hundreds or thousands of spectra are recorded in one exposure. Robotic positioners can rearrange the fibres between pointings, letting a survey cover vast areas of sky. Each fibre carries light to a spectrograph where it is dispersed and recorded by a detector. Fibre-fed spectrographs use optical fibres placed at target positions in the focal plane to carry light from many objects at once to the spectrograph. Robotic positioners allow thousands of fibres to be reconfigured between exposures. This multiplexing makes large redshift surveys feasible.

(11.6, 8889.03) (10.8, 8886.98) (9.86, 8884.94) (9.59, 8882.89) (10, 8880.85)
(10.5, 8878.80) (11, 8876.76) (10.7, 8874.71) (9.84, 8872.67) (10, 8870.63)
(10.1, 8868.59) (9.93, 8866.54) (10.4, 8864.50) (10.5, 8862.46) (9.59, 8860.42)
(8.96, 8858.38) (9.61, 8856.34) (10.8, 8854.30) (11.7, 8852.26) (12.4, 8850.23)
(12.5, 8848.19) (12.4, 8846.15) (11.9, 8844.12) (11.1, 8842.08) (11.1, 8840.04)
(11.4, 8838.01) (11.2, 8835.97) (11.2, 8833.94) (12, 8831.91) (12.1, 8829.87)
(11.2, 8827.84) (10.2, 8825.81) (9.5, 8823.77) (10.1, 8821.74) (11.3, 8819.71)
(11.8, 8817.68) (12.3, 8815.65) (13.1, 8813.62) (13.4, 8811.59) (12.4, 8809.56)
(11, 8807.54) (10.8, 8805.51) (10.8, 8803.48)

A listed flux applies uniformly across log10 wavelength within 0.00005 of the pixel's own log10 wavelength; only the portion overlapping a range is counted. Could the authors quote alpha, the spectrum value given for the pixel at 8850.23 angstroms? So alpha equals 12.4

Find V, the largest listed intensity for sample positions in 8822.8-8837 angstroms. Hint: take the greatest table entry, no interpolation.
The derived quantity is 12.1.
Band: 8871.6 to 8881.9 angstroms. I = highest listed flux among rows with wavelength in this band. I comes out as 11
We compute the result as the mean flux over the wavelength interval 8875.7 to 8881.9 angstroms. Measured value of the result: 10.5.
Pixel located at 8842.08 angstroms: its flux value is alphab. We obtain 11.1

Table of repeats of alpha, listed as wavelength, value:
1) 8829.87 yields 12.1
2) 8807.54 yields 11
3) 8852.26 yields 11.7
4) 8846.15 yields 12.4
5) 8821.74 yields 10.1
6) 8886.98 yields 10.8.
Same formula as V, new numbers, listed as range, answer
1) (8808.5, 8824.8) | 13.4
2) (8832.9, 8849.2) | 12.5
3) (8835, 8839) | 11.4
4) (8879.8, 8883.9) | 10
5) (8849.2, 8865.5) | 12.4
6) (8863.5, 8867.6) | 10.4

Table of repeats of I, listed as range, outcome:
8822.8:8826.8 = 10.2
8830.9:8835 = 12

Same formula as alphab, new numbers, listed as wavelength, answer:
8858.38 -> 8.96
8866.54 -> 9.93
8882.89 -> 9.59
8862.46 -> 10.5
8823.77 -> 9.5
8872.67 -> 9.84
